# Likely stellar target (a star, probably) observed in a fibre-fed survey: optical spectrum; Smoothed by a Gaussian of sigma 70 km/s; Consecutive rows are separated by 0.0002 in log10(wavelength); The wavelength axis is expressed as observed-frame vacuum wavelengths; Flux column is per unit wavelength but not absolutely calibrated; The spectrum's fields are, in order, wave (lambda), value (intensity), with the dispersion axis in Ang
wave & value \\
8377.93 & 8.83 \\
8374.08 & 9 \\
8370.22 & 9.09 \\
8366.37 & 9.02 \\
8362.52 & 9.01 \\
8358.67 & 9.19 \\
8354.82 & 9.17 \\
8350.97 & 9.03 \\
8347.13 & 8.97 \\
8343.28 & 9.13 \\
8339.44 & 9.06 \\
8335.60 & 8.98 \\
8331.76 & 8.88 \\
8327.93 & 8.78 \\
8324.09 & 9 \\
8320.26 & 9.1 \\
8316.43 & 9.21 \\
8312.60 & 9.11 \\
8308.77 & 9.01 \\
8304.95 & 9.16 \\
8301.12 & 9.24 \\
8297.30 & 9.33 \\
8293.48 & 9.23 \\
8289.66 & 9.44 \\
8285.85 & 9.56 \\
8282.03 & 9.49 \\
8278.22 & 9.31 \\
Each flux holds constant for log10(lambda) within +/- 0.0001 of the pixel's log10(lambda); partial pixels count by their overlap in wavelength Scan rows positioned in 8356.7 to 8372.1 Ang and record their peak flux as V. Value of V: 9.19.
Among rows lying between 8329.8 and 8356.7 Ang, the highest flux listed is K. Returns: 9.17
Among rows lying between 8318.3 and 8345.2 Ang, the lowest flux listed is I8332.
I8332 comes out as 8.78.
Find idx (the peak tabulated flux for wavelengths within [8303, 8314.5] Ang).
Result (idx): 9.16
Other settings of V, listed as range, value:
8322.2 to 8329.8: 9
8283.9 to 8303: 9.56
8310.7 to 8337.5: 9.21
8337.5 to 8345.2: 9.13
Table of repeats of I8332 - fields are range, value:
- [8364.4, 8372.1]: 9.02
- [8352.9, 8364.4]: 9.01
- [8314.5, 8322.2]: 9.1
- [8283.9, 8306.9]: 9.16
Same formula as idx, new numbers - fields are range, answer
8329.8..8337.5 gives 8.98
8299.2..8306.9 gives 9.24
